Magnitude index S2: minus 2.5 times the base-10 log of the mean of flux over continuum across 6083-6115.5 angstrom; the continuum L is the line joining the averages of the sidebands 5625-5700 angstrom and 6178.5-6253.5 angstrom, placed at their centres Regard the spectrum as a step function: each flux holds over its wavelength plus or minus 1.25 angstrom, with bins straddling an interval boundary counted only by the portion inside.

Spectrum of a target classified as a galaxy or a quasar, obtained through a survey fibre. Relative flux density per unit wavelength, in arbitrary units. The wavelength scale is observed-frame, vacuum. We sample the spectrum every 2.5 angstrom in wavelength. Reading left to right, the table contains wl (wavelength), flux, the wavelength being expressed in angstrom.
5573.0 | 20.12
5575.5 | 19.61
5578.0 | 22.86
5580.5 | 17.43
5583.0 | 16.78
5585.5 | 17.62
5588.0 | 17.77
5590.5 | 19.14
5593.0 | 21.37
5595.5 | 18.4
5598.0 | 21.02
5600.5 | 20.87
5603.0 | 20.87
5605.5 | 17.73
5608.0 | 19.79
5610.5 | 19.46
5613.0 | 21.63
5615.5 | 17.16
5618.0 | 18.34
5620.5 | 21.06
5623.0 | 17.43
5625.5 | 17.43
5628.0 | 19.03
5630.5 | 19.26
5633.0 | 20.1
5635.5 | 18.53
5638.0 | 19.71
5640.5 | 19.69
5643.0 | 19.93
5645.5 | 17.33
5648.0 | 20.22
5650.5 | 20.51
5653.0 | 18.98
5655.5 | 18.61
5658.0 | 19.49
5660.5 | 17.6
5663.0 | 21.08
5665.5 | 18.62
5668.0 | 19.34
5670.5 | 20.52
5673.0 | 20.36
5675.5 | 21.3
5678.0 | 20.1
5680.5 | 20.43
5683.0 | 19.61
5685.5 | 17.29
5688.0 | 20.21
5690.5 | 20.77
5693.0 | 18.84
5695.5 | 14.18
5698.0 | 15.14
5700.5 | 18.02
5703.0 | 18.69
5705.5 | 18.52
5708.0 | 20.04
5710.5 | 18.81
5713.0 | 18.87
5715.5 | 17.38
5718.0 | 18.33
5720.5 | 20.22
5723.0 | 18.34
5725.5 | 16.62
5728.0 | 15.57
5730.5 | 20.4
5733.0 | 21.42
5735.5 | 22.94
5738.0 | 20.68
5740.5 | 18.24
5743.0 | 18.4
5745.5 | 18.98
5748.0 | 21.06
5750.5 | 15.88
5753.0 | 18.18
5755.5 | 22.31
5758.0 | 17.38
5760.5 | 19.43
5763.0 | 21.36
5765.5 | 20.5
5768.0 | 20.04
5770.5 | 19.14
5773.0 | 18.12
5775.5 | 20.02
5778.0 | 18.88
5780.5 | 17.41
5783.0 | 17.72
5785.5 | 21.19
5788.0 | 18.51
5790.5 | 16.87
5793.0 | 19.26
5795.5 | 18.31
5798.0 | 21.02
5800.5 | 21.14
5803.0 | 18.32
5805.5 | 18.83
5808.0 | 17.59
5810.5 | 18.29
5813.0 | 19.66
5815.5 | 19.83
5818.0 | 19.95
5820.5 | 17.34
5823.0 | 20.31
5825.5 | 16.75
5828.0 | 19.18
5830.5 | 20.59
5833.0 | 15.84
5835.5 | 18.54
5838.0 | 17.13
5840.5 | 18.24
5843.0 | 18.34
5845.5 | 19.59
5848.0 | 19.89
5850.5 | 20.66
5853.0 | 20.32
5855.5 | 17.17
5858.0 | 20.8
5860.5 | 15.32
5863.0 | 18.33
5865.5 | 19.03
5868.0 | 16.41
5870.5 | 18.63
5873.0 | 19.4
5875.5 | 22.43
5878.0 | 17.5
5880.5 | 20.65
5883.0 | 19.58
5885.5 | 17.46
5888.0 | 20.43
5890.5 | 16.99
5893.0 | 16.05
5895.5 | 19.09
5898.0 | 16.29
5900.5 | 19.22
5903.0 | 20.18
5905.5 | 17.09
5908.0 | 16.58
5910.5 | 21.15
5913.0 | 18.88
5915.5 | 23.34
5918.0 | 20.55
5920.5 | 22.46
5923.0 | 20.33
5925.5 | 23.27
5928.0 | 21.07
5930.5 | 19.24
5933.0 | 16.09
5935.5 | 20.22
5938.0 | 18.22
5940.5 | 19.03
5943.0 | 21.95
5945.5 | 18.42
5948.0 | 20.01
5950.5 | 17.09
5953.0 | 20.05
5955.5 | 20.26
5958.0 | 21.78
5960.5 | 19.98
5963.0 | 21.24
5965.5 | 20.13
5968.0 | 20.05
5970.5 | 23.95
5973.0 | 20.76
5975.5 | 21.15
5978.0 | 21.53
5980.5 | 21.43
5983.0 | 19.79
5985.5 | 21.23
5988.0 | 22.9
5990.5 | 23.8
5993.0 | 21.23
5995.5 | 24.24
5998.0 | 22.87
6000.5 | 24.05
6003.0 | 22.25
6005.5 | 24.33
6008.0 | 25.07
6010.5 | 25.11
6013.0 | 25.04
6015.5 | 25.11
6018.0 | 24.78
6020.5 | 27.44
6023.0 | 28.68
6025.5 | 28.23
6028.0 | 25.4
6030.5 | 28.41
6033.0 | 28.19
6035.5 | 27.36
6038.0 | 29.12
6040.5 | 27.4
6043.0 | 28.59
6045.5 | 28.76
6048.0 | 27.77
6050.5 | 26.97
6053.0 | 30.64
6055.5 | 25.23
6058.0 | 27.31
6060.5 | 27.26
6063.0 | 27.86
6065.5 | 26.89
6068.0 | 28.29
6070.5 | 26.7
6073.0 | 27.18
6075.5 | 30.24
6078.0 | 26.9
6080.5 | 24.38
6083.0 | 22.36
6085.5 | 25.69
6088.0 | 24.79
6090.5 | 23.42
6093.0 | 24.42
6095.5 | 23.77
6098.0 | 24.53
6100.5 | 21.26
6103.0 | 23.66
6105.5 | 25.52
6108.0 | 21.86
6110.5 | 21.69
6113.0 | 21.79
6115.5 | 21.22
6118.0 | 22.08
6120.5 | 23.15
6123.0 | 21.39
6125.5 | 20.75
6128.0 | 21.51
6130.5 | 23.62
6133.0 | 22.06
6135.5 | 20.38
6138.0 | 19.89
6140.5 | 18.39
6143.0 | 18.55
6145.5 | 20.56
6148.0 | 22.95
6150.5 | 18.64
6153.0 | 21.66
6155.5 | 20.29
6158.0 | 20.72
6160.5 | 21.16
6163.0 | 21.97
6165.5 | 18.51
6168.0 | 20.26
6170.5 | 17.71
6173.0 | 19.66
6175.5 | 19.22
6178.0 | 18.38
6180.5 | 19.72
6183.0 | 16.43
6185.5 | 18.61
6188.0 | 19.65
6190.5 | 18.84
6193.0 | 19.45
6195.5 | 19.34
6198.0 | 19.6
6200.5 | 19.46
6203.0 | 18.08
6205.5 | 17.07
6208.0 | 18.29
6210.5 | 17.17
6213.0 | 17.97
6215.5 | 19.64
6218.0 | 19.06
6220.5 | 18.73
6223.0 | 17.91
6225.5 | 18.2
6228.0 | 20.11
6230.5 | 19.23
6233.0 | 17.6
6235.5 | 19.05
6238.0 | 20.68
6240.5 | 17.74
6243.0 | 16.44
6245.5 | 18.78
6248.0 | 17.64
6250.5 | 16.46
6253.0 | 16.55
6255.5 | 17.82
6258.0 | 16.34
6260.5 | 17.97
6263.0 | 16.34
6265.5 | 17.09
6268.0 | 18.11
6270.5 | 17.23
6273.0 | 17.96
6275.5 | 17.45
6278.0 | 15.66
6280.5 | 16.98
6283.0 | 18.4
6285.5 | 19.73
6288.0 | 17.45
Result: -0.25 mag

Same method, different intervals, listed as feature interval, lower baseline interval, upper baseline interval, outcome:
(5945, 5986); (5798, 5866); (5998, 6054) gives 0.178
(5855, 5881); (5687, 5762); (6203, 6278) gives -0.008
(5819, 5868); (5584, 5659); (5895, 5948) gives 0.058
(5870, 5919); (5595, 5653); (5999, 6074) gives 0.261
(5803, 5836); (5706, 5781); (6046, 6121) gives 0.103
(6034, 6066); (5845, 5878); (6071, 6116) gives -0.194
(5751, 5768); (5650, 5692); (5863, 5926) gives -0.011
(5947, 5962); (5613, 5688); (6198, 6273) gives -0.069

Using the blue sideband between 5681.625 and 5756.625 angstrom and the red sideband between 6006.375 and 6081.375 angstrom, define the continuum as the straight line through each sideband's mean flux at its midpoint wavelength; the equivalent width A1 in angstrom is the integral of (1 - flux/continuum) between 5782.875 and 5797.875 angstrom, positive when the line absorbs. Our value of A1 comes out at 1.27 angstrom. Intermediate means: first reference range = 18.8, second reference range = 27.2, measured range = 18.9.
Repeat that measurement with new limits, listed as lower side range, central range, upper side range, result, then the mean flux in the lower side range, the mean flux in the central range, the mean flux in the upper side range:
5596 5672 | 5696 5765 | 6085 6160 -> 3.4 angstrom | 19.4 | 18.9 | 22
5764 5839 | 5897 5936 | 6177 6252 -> -2.0 angstrom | 18.9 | 19.8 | 18.5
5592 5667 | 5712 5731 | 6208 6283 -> 1.0 angstrom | 19.4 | 18.1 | 17.9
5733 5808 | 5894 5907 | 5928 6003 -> 1.3 angstrom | 19.3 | 18.3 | 20.8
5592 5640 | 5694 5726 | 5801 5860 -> 2.0 angstrom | 19.4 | 18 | 18.8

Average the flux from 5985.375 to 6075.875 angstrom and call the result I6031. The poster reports 26.3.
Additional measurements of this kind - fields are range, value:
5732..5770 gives 19.8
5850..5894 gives 18.7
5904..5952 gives 19.7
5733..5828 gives 19.2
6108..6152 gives 21.1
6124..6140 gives 21.2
